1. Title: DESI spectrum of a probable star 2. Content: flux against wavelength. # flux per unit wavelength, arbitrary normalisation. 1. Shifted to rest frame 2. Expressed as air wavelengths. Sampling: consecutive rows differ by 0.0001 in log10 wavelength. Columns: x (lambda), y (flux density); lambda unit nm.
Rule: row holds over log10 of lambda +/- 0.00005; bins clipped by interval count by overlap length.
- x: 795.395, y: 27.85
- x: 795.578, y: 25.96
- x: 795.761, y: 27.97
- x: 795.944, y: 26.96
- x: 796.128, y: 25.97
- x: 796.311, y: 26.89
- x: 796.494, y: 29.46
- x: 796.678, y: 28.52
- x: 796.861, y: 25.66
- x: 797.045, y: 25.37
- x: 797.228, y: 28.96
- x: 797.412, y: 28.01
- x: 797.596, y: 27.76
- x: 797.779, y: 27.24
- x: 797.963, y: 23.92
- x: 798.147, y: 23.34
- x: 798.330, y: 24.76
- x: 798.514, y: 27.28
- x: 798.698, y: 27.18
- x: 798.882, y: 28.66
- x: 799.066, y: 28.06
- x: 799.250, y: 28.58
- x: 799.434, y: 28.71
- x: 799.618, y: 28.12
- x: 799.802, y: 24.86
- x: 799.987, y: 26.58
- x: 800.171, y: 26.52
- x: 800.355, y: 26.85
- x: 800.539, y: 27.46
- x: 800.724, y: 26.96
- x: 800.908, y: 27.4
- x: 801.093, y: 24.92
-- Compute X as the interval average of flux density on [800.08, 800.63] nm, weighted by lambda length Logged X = 27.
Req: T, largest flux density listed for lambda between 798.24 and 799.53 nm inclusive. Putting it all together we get 28.71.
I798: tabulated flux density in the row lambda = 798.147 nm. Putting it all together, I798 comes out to 23.34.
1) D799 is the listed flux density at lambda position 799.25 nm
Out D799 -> 28.58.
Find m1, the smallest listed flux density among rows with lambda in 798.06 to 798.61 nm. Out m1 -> 23.34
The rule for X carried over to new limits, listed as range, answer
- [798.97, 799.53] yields 28.5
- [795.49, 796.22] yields 26.7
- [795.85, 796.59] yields 27.3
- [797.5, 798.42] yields 25.4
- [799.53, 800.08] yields 26.5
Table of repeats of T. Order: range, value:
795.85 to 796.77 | 29.46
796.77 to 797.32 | 28.96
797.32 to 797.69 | 28.01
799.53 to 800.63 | 28.12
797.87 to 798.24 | 23.92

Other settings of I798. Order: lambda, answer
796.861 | 25.66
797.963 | 23.92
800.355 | 26.85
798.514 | 27.28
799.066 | 28.06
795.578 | 25.96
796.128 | 25.97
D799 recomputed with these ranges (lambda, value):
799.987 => 26.58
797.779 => 27.24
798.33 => 24.76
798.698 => 27.18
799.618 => 28.12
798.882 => 28.66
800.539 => 27.46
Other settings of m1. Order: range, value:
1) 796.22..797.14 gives 25.37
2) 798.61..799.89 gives 24.86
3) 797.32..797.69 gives 27.76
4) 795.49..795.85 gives 25.96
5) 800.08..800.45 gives 26.52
